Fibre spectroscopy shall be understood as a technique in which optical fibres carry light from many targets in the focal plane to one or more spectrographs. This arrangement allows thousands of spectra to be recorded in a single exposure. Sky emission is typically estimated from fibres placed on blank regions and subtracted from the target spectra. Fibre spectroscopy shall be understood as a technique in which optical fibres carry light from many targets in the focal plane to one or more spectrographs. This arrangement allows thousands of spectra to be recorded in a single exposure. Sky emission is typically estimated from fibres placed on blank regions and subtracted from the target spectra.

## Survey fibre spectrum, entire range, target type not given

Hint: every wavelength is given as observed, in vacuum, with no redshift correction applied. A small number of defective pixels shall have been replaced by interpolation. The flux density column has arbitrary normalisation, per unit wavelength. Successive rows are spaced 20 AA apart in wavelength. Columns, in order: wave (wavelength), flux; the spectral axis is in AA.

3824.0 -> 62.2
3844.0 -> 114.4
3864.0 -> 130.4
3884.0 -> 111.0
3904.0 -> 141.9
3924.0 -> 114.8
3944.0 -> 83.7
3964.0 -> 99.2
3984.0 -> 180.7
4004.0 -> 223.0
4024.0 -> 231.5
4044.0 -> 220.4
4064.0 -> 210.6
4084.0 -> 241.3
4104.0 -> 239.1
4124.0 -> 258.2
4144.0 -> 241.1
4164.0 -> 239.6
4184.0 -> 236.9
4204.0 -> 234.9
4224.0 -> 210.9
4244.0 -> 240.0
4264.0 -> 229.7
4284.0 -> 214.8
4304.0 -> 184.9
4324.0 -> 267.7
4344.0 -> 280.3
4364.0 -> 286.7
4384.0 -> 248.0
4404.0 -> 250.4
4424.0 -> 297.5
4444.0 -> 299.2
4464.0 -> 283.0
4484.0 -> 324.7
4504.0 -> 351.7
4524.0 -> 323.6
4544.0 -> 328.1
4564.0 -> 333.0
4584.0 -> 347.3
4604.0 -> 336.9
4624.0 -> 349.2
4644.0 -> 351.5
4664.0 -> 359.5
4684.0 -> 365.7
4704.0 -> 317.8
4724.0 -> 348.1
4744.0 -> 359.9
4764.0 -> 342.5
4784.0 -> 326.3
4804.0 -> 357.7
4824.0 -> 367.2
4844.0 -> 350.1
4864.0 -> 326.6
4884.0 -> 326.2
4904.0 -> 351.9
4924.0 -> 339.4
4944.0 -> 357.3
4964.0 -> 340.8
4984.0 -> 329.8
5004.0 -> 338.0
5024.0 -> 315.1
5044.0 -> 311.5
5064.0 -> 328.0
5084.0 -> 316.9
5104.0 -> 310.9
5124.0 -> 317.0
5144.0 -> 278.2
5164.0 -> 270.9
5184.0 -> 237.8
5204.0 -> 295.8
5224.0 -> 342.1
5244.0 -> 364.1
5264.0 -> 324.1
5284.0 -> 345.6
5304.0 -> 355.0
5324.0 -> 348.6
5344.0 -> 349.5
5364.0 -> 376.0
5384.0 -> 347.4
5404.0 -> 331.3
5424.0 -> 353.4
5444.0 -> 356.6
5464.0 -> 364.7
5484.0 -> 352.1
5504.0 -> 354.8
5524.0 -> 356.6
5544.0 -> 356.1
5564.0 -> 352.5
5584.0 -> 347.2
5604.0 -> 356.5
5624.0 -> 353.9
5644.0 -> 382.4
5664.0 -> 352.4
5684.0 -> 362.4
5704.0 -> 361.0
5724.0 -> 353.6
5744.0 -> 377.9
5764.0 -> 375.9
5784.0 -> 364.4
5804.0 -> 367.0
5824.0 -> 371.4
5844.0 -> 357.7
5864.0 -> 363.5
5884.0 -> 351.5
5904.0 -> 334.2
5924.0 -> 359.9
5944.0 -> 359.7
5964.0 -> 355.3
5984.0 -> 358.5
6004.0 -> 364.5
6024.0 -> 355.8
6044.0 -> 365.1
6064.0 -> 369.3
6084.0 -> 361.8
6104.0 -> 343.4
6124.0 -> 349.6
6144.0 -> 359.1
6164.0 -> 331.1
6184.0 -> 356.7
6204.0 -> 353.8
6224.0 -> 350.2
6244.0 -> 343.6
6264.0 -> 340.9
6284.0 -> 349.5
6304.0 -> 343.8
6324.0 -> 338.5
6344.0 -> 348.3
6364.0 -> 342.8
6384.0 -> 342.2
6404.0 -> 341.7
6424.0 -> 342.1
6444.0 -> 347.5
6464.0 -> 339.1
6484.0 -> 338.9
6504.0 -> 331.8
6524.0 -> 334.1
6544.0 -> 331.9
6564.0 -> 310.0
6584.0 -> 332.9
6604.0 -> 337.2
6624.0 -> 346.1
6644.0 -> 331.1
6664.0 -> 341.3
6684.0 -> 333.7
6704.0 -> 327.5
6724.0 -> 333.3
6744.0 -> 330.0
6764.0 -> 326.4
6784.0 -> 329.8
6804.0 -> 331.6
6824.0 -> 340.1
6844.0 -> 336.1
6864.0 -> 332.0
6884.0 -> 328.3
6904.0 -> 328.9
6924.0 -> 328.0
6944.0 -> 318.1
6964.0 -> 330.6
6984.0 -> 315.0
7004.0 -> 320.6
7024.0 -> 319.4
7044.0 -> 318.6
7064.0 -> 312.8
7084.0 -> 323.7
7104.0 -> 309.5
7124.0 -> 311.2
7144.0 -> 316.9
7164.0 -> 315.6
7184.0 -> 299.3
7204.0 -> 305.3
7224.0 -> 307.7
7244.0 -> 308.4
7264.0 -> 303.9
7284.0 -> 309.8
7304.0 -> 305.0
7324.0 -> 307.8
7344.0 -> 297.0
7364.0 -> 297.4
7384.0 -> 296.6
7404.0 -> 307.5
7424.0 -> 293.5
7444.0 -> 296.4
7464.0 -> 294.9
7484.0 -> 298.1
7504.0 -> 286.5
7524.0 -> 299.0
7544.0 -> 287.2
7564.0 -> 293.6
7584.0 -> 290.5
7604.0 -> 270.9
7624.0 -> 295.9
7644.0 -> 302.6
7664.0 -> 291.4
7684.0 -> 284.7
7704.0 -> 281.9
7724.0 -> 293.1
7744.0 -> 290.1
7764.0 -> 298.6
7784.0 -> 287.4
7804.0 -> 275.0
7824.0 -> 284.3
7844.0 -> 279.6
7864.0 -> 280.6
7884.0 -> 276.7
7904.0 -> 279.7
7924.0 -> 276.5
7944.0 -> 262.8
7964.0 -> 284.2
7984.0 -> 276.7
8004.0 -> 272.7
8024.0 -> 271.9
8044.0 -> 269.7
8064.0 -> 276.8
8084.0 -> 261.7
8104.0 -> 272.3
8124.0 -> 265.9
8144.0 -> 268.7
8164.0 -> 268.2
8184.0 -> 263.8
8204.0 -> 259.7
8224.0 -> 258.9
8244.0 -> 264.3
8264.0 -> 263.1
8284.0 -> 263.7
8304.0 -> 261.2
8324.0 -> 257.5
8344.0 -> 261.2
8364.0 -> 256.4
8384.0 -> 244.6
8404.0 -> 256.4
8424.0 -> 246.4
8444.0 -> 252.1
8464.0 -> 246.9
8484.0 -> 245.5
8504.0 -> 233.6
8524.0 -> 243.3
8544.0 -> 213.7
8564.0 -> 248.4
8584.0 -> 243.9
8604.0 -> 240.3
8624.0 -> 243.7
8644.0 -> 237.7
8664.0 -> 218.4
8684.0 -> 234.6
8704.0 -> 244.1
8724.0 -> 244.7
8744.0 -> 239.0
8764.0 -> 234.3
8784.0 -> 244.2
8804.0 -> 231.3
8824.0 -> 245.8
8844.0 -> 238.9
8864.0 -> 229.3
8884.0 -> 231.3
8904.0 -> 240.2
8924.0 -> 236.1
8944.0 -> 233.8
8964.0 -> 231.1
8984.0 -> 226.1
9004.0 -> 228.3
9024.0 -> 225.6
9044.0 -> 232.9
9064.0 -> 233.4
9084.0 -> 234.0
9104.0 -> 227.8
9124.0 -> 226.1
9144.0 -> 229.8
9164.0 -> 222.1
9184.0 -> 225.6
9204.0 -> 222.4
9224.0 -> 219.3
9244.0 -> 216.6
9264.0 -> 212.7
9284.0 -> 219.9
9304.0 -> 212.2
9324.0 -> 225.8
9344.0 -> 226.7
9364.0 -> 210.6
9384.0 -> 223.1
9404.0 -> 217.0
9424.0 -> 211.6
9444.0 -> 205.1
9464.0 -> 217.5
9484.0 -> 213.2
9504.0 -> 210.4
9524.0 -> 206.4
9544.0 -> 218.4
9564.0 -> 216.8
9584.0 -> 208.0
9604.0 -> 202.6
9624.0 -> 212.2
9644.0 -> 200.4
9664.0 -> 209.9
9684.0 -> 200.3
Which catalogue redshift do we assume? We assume 0.00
